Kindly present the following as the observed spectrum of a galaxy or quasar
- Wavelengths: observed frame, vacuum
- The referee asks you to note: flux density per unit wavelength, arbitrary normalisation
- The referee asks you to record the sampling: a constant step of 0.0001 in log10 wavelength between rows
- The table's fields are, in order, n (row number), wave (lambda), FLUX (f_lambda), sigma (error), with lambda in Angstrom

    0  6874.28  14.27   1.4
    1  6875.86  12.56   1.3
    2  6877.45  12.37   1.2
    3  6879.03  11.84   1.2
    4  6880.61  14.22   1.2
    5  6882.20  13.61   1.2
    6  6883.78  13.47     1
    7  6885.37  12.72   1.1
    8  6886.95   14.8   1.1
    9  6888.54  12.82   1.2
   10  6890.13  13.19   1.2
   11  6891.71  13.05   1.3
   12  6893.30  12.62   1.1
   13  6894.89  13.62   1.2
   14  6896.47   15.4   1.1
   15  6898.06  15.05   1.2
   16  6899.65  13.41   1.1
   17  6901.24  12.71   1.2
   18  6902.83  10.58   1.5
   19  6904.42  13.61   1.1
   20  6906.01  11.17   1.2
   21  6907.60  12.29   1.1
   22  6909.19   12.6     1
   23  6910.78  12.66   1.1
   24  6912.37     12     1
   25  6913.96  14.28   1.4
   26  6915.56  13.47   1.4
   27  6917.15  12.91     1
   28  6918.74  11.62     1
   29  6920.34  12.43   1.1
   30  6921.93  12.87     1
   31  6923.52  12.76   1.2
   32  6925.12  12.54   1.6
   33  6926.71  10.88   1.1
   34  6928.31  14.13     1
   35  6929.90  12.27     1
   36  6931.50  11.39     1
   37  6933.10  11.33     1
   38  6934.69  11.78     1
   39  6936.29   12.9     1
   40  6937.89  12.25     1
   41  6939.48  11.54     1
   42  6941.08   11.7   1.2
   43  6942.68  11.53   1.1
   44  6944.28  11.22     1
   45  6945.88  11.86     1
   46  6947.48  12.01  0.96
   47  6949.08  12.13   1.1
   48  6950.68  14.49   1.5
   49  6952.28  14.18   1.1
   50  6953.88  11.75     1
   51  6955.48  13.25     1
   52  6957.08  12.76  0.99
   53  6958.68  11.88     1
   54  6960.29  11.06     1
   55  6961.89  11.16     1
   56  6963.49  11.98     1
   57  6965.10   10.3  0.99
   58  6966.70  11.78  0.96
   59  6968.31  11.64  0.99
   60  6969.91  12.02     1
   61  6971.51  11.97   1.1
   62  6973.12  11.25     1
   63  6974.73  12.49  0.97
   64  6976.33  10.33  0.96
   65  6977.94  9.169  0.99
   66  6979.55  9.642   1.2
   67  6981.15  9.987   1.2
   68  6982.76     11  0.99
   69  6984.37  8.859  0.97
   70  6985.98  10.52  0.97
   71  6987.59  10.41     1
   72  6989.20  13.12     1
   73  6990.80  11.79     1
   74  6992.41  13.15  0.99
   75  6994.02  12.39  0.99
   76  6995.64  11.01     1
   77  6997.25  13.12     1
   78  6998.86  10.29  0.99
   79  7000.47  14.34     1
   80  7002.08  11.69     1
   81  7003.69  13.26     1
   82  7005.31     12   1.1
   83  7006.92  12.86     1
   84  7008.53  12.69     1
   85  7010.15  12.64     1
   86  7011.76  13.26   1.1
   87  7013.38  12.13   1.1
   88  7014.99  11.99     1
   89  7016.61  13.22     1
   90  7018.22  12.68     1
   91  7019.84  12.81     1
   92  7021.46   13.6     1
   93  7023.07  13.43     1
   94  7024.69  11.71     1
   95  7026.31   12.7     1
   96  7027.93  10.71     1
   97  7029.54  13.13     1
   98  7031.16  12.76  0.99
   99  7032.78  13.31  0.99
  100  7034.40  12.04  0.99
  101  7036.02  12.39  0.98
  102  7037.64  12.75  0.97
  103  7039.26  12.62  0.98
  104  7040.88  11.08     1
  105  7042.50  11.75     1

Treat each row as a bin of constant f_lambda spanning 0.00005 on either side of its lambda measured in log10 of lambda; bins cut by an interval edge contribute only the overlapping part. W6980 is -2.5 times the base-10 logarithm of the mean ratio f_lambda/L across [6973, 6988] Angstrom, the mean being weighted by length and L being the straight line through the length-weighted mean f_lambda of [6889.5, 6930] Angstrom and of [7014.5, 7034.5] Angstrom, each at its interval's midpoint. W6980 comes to 0.23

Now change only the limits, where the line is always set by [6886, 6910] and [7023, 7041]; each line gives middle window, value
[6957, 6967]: 0.12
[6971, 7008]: 0.10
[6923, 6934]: 0.07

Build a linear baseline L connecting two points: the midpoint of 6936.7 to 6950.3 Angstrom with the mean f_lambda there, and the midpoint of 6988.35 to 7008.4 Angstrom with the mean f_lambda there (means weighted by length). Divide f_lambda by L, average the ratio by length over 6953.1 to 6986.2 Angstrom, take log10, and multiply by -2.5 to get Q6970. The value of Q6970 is 0.089 mag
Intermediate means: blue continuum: 11.9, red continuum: 12.4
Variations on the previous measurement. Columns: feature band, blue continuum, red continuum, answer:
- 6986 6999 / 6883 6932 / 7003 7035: 0.07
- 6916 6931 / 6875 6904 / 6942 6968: 0.01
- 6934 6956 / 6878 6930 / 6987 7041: 0.04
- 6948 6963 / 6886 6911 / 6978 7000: -0.06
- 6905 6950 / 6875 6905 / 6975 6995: 0.01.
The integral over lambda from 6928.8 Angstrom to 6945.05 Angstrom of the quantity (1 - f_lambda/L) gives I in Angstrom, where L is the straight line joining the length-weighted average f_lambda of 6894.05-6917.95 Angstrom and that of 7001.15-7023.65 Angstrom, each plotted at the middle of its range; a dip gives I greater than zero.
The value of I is 1.4 Angstrom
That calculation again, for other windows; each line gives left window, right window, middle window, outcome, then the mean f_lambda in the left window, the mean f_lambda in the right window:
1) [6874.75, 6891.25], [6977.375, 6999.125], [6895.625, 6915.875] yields -0.4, 13.2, 11.1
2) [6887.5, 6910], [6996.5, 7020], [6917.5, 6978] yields 3.9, 13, 12.6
